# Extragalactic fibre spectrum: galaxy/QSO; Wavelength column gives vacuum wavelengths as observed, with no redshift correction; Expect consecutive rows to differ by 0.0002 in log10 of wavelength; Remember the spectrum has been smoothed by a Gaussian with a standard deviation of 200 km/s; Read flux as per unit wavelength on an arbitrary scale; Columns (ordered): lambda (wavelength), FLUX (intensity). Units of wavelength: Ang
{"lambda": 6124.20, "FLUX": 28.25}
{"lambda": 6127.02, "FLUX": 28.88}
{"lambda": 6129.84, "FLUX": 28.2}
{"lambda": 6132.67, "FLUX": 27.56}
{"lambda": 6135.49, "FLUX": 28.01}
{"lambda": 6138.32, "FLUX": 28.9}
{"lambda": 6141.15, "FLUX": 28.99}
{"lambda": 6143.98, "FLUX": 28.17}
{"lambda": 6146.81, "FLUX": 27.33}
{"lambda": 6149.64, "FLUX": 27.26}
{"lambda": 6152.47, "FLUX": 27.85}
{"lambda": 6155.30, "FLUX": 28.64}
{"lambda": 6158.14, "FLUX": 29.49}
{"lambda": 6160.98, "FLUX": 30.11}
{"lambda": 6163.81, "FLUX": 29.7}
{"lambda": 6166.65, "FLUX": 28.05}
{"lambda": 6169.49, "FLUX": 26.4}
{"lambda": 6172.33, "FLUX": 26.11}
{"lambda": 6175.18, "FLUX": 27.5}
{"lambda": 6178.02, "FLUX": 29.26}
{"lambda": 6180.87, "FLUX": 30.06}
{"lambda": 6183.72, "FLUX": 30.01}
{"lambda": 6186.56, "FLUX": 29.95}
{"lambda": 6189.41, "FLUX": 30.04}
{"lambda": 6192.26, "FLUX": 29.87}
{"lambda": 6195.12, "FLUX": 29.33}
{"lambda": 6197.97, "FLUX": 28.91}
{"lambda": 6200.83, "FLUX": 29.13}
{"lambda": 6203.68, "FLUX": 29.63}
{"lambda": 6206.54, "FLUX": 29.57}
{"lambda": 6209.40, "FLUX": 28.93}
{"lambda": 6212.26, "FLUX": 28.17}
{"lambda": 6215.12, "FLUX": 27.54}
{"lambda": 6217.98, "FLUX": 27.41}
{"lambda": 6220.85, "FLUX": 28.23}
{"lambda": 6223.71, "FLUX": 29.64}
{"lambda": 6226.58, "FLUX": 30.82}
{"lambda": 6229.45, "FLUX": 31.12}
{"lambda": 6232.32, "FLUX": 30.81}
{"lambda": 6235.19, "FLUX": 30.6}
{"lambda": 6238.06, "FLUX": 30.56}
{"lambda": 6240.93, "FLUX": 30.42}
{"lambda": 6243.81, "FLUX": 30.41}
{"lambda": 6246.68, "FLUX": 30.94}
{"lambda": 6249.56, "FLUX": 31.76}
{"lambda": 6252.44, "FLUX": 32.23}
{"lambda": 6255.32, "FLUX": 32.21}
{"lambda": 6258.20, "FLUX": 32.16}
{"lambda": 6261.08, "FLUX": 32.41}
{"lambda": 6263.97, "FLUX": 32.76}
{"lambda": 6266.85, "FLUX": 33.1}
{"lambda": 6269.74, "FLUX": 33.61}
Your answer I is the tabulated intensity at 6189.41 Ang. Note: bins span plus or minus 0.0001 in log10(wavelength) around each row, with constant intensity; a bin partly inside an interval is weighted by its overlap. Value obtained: 30.04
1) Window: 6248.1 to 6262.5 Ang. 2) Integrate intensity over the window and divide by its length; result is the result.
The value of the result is 32.2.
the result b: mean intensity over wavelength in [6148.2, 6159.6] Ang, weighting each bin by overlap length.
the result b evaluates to 28.3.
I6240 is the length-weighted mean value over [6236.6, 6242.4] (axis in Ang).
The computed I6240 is 30.5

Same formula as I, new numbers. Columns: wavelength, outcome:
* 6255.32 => 32.21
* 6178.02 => 29.26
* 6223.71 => 29.64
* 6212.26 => 28.17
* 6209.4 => 28.93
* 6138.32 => 28.9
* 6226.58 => 30.82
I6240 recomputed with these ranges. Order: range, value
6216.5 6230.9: 29.4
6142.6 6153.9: 27.7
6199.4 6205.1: 29.4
